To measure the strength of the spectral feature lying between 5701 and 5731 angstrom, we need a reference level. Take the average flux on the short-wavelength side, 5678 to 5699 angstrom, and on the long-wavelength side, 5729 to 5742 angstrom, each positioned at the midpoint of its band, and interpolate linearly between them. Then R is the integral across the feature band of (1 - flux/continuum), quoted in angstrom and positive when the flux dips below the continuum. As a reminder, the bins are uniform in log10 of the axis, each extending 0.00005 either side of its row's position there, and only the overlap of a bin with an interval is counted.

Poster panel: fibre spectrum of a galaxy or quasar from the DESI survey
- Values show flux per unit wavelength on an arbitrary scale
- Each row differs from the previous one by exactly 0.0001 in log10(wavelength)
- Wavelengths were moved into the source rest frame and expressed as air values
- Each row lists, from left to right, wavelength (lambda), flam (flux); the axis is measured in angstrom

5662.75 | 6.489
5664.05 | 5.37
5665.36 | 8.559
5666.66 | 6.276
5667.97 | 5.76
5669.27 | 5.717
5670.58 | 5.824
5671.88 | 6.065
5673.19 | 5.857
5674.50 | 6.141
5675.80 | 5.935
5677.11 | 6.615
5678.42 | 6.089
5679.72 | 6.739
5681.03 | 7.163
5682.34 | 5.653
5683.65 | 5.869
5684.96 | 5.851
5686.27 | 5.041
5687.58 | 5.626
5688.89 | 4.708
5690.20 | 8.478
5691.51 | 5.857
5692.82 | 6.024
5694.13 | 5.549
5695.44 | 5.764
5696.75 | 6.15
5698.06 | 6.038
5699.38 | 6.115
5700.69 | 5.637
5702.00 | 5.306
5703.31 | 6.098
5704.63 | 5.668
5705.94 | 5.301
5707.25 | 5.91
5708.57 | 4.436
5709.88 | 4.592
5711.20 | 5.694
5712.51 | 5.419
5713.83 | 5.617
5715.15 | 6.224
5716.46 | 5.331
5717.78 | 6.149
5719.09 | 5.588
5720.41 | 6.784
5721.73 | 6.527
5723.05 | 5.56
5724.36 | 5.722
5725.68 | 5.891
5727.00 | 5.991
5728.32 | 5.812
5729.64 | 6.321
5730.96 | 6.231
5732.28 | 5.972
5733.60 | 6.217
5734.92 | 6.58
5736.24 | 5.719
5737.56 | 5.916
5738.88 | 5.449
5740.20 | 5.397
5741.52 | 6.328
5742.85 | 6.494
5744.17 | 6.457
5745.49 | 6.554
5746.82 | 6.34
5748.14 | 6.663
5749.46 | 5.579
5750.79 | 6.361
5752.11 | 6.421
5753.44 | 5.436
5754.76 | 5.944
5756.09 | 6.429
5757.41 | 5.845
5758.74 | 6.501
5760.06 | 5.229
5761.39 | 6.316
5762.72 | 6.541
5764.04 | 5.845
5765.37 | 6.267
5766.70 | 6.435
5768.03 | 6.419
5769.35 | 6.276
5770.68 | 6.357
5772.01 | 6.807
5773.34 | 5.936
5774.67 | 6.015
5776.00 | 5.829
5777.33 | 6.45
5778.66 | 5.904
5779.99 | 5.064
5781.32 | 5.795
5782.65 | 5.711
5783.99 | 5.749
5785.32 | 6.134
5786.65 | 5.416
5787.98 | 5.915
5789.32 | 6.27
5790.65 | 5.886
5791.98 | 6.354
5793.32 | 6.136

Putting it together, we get 1.42 angstrom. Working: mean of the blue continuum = 6.04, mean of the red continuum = 6.01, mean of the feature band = 5.74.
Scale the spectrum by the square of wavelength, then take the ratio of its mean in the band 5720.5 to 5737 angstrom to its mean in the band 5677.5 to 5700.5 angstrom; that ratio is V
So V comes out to 1.0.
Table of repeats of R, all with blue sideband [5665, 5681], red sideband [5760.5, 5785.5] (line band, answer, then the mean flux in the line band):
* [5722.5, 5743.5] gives 0.7 angstrom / 5.98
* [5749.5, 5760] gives 0.1 angstrom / 6.05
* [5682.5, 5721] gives 3.0 angstrom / 5.75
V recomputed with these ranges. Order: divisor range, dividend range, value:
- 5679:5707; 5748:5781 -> 1.05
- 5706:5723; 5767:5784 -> 1.09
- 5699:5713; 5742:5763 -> 1.15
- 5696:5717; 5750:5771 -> 1.12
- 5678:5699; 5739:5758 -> 1.04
